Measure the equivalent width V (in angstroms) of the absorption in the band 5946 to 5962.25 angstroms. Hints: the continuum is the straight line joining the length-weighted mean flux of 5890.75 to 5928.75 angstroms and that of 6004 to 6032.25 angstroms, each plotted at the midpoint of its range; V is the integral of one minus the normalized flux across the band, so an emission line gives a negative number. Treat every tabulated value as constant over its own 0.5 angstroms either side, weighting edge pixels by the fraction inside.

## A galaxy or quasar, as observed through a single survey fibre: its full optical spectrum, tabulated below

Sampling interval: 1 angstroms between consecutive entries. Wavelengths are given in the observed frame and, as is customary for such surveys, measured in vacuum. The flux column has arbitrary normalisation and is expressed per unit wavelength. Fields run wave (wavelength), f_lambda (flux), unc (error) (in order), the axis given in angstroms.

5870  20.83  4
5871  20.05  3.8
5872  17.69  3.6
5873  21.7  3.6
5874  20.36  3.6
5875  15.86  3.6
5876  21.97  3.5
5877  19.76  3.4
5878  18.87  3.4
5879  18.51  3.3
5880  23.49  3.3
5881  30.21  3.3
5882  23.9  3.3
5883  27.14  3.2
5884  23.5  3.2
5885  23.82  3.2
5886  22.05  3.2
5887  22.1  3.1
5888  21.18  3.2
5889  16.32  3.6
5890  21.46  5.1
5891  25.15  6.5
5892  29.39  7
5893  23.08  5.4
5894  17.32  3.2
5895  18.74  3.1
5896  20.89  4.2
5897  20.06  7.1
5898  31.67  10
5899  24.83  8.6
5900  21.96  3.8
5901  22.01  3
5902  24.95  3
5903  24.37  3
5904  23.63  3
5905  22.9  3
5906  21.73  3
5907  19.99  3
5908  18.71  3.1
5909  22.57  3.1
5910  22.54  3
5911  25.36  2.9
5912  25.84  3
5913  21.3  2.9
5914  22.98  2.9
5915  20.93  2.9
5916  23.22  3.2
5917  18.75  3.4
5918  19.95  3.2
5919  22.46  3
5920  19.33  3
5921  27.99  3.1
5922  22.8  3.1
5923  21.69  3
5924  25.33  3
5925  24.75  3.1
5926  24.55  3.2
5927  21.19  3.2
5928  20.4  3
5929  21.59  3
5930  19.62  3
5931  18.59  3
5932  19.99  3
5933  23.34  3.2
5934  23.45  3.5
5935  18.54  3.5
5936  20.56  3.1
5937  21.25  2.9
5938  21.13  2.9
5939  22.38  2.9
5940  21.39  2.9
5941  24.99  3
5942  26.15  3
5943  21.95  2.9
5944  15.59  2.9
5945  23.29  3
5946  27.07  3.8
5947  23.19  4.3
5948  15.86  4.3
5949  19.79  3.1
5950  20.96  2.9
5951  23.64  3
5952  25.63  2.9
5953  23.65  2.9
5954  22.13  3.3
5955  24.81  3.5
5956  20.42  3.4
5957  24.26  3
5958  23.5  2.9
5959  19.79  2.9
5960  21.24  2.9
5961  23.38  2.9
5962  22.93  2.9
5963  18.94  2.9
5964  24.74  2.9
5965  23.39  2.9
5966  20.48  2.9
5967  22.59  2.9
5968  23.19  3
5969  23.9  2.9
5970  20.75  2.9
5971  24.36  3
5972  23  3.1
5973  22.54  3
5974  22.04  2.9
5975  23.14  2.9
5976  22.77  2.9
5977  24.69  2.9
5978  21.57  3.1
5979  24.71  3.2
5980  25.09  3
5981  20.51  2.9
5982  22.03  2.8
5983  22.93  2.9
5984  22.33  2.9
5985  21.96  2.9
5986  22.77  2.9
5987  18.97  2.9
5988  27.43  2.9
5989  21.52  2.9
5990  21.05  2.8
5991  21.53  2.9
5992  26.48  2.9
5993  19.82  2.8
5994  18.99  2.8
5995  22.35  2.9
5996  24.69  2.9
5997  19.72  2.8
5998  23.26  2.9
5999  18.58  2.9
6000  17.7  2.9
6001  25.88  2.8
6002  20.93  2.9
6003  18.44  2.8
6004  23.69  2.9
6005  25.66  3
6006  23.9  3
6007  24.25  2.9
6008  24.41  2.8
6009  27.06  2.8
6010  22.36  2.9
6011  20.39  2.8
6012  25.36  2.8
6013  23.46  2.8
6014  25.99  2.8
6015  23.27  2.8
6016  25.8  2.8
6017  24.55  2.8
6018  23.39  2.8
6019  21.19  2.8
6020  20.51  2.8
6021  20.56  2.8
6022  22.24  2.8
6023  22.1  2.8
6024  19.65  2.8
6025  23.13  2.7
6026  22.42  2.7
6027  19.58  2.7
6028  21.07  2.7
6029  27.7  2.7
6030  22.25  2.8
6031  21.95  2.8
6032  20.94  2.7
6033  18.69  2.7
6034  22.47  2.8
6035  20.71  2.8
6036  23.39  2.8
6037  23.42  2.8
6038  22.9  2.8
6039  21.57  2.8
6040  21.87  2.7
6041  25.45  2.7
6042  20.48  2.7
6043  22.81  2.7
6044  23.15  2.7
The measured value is 0.4 angstroms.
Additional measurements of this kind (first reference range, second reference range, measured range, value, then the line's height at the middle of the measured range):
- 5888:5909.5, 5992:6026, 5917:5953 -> 0.8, 22.5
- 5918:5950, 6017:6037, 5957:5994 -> -1.1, 21.9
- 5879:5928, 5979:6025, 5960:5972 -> 0.1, 22.7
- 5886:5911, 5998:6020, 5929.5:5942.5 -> 0.6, 22.7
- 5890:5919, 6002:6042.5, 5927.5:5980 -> 1.1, 22.7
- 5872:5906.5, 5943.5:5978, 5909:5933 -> 0.2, 22.4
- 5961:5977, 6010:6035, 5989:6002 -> 0.5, 22.5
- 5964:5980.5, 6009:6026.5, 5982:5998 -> 0.5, 23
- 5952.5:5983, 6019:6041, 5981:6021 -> -0.6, 22.3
